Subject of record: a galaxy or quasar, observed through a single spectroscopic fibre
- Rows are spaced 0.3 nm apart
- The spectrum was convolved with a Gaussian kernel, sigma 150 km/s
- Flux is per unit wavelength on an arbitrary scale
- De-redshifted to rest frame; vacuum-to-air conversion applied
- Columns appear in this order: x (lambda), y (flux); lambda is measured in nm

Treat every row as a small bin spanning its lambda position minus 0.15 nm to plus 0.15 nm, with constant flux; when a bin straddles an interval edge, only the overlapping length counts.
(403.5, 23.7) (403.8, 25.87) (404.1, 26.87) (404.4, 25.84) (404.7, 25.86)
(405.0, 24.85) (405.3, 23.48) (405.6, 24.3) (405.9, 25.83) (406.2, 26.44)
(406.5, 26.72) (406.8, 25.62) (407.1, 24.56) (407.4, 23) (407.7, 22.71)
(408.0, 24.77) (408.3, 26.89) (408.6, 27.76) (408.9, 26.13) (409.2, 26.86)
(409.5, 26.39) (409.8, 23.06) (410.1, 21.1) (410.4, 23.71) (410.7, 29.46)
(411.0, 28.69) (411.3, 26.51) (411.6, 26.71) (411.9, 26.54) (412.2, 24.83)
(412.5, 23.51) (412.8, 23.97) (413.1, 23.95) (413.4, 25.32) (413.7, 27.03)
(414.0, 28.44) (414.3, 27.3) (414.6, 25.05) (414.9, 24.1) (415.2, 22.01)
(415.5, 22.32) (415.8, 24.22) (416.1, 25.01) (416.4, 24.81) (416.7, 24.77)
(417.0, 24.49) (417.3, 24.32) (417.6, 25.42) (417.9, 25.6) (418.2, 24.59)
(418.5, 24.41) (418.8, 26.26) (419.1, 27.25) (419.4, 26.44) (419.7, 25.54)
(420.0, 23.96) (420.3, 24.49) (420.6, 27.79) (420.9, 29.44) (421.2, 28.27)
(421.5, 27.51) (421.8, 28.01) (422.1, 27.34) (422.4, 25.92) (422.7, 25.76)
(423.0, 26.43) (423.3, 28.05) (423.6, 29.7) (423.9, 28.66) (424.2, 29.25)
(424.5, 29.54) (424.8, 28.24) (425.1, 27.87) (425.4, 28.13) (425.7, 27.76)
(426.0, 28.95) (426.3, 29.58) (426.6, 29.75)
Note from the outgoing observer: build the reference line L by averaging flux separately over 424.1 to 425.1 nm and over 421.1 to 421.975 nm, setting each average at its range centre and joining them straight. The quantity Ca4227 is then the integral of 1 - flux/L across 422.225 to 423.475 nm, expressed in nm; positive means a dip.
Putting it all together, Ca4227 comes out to 0.07 nm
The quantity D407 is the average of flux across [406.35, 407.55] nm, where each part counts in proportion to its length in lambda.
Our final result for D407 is 25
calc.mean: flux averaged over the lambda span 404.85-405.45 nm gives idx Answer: 24.2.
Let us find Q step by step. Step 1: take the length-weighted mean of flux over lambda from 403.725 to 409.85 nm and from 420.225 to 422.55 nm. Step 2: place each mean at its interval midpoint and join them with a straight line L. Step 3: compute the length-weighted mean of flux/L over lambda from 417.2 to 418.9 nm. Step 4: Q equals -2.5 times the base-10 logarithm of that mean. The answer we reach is 0.079 mag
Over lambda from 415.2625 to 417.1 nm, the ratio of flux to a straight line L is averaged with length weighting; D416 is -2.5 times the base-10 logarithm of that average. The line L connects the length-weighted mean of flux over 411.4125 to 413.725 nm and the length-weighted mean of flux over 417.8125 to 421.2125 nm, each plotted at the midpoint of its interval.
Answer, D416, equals 0.065 mag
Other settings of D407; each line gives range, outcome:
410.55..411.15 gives 29.1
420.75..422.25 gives 28.1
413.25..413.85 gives 26.2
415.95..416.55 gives 24.9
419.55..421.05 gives 26.2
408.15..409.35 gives 26.9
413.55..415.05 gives 26.4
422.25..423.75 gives 27.2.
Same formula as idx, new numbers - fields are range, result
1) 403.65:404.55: 26.2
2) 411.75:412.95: 24.7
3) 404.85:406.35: 25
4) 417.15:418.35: 25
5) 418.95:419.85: 26.4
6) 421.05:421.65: 27.9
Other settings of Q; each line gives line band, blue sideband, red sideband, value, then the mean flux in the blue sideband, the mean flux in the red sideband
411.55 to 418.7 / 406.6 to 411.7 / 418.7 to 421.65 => 0.05 mag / 25.5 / 26.7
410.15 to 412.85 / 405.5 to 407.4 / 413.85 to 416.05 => -0.04 mag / 25.4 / 24.8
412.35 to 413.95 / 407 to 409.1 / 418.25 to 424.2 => 0.04 mag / 25.2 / 26.9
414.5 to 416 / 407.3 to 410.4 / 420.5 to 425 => 0.12 mag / 24.8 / 28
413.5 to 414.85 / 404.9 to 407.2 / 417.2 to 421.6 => -0.04 mag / 25.2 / 26.1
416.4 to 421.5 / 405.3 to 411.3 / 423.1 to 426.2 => 0.07 mag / 25.4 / 28.6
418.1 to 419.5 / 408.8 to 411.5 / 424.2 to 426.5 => 0.07 mag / 25.8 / 28.7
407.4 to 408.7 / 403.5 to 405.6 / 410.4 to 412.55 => 0.03 mag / 25.3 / 26.5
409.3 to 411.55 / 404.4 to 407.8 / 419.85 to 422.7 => -0.01 mag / 24.9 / 26.9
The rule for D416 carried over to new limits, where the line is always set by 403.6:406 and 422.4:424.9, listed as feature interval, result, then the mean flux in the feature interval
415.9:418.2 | 0.09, 24.9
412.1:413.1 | 0.10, 24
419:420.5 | 0.08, 25.6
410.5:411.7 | -0.06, 27.7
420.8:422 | -0.02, 28.2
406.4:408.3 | 0.04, 24.7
